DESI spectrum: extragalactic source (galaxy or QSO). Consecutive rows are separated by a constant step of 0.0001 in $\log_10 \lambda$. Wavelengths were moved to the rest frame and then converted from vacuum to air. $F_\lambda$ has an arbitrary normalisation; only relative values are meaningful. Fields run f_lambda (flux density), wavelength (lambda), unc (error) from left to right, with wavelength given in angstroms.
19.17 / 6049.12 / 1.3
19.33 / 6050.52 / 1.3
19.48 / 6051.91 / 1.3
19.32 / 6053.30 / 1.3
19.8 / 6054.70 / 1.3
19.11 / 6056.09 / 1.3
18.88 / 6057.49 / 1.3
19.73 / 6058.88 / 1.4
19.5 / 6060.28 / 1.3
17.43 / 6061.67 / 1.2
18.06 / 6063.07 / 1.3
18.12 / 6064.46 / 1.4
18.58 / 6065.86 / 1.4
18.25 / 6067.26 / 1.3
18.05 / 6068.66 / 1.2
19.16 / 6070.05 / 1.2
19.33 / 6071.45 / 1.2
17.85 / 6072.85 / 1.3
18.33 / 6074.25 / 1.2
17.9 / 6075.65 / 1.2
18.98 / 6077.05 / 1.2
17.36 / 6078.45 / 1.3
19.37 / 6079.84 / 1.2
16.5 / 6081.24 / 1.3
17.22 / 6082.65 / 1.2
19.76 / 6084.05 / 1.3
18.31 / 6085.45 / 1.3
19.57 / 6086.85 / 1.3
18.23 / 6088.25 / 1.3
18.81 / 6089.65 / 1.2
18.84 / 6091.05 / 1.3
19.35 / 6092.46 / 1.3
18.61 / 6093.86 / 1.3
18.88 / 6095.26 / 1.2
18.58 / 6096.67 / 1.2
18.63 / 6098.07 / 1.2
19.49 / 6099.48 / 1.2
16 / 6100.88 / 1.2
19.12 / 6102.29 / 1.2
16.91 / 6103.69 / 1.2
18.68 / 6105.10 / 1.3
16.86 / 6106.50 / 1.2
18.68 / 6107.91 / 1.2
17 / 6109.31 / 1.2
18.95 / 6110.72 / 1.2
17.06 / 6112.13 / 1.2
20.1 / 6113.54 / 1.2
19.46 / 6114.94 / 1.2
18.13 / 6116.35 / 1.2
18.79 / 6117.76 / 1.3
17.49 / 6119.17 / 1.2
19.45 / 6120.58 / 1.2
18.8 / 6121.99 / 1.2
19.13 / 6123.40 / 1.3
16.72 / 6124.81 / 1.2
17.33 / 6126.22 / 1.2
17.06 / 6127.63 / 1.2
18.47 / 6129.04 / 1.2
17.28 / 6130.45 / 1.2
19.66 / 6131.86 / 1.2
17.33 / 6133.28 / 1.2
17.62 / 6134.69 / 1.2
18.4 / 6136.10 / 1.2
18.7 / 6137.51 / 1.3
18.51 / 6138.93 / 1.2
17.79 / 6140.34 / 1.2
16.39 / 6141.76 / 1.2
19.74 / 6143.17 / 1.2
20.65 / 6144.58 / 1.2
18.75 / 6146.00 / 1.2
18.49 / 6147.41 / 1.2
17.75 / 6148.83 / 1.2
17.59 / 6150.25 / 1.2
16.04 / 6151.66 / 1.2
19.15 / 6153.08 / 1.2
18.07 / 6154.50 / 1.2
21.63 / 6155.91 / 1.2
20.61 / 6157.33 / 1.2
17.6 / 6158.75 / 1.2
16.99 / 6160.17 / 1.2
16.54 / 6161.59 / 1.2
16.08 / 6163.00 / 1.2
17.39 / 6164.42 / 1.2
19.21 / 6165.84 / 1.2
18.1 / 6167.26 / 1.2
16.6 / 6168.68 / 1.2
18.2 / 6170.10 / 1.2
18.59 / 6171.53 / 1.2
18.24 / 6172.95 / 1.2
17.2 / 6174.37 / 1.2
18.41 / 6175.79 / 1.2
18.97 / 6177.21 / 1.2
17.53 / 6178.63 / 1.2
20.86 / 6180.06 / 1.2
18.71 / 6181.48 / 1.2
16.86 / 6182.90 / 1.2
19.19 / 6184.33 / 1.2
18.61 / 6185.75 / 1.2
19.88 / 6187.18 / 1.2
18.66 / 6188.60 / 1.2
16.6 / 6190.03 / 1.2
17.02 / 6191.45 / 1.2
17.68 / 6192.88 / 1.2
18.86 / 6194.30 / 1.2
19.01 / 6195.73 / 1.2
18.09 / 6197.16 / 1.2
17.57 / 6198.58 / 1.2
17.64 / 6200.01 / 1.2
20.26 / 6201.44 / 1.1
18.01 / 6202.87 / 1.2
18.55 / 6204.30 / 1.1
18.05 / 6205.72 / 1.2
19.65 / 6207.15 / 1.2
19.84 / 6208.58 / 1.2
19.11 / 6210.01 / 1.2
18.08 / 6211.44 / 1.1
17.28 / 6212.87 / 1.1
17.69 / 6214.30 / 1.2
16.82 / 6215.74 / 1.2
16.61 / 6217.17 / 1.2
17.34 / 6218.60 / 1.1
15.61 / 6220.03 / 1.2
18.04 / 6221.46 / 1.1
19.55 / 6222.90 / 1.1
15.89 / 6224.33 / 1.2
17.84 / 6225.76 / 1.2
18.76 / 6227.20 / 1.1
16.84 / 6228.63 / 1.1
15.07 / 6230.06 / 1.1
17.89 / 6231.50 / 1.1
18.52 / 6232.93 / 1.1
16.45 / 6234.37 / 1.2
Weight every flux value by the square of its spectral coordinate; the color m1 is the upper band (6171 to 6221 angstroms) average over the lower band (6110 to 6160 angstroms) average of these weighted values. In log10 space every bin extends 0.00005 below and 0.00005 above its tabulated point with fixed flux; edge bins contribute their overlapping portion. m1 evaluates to 1.0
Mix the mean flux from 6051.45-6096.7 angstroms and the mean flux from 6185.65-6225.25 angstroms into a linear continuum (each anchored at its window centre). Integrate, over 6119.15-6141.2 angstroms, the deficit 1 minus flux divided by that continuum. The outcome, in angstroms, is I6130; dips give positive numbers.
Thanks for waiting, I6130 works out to 0.3 angstroms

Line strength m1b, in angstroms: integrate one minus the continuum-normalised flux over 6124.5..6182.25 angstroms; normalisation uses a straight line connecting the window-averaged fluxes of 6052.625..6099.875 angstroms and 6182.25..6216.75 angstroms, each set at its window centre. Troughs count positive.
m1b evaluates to 0.73 angstroms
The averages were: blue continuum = 18.6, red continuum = 18.3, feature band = 18.2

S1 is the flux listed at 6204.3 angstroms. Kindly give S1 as 18.55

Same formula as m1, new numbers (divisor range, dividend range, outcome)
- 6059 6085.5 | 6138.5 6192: 1.03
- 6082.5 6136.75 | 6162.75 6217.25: 1.02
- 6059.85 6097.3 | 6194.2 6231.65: 1.01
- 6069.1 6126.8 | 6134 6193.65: 1.01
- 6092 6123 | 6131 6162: 1.01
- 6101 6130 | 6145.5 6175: 1.01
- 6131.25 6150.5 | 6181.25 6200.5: 1.00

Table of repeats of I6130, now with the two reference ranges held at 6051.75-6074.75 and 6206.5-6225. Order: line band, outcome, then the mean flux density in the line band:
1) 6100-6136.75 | 0.61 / 18.1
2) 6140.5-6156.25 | -0.22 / 18.5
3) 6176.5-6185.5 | -0.33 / 18.7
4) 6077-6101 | 0.09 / 18.5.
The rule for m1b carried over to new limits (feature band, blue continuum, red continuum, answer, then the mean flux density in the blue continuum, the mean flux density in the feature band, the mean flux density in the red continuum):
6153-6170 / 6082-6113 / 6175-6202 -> 0.3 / 18.4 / 18.1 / 18.4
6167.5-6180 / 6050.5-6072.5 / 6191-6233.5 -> 0.0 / 18.9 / 18.1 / 17.9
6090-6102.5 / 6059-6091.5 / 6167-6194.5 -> -0.1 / 18.4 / 18.6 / 18.2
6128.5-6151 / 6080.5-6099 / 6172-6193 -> 0.1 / 18.6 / 18.3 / 18.3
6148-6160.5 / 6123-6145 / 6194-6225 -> -0.2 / 18.1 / 18.4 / 18.1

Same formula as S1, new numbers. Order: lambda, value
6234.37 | 16.45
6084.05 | 19.76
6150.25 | 17.59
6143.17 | 19.74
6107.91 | 18.68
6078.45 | 17.36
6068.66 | 18.05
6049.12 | 19.17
